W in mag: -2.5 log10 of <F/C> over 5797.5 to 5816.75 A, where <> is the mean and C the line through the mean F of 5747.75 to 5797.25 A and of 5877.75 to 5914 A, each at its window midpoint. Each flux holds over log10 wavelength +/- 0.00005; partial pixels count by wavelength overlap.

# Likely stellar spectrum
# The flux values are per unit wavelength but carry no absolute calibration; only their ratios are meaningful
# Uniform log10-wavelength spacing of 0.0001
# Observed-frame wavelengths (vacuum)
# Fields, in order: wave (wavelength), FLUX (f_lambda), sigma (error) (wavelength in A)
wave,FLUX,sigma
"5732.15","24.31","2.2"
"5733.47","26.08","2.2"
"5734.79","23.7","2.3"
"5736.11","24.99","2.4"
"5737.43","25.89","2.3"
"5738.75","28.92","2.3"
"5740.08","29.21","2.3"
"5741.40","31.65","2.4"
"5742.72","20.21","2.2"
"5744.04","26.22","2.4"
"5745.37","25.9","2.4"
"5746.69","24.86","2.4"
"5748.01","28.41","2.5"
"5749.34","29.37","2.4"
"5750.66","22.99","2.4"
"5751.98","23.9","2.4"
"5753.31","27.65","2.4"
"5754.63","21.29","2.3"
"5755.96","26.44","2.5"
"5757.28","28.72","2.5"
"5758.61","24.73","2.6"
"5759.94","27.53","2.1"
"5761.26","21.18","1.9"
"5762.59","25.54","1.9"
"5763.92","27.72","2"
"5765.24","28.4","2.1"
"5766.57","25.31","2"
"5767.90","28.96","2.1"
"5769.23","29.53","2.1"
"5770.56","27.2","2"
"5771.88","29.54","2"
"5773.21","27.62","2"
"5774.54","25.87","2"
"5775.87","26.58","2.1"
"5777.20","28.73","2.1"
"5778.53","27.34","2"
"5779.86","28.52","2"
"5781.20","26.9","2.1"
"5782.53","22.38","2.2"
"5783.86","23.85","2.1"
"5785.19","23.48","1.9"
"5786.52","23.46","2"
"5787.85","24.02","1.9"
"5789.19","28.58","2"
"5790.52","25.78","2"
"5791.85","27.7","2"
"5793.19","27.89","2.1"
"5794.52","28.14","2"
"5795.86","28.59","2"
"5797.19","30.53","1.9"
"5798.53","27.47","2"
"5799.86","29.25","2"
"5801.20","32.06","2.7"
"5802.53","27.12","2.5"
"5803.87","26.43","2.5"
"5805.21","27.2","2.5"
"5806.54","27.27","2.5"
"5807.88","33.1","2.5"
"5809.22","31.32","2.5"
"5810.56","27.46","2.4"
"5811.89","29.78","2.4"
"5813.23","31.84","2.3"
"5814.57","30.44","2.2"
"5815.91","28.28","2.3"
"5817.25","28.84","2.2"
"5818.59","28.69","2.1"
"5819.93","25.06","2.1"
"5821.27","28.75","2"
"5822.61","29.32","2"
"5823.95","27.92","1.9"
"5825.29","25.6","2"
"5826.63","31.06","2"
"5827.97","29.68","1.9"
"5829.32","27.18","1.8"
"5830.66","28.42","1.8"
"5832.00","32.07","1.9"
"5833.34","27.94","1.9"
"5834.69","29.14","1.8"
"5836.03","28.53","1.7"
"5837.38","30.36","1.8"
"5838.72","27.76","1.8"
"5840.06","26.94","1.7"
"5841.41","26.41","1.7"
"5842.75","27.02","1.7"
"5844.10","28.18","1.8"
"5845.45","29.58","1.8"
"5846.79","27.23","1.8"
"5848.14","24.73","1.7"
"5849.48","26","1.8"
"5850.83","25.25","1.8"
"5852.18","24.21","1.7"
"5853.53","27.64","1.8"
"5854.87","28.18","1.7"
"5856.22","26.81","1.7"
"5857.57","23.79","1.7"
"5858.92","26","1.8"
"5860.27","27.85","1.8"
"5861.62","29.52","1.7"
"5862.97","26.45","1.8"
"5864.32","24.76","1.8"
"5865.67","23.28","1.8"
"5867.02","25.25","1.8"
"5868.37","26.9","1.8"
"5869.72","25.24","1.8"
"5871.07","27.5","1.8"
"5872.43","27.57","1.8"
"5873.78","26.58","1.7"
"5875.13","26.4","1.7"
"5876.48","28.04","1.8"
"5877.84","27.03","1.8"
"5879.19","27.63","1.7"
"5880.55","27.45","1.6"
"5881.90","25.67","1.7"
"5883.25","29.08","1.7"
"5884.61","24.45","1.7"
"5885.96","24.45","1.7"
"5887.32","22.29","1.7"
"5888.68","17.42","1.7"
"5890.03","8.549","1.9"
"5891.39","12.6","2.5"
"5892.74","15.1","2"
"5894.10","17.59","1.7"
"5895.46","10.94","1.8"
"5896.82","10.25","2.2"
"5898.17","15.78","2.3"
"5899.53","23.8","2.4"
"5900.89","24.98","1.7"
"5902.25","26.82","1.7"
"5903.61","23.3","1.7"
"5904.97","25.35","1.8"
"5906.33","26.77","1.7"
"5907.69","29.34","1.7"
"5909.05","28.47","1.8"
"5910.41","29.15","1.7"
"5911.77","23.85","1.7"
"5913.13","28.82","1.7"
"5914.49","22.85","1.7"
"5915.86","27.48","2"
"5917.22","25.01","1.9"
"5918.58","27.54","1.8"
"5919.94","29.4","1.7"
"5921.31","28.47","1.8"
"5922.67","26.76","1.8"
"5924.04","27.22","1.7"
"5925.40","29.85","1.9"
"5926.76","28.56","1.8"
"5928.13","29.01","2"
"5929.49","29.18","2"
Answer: -0.15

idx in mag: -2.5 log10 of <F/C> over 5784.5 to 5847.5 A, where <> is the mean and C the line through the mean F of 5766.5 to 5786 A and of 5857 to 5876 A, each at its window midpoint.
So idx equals -0.07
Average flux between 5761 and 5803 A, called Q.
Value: 27.1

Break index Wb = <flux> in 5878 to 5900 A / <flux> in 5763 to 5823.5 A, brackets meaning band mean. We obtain 0.71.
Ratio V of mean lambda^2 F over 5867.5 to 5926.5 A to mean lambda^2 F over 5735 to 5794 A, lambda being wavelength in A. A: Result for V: 0.96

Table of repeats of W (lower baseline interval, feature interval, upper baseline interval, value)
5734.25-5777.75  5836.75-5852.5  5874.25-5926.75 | -0.09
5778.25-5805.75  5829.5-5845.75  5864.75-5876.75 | -0.08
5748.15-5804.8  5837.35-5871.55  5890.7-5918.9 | -0.10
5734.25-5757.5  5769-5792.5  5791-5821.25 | 0.05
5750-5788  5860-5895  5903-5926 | 0.12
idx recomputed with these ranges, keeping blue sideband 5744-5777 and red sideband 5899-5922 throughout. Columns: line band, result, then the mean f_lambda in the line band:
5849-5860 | 0.02 mag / 26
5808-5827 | -0.10 mag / 29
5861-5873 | 0.01 mag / 26.2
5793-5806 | -0.08 mag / 28.5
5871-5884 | -0.03 mag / 27.3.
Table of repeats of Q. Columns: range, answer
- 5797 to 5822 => 29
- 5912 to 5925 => 27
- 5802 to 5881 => 27.7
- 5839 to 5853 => 26.6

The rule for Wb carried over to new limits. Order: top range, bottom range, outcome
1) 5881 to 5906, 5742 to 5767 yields 0.78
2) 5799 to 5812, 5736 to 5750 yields 1.08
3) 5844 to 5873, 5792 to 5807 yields 0.93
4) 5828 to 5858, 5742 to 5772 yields 1.05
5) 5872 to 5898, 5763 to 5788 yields 0.80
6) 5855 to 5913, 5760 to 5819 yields 0.86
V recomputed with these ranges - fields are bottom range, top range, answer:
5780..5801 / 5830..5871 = 1.03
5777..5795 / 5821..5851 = 1.09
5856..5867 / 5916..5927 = 1.09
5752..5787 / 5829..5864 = 1.07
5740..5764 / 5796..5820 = 1.15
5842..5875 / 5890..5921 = 0.87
